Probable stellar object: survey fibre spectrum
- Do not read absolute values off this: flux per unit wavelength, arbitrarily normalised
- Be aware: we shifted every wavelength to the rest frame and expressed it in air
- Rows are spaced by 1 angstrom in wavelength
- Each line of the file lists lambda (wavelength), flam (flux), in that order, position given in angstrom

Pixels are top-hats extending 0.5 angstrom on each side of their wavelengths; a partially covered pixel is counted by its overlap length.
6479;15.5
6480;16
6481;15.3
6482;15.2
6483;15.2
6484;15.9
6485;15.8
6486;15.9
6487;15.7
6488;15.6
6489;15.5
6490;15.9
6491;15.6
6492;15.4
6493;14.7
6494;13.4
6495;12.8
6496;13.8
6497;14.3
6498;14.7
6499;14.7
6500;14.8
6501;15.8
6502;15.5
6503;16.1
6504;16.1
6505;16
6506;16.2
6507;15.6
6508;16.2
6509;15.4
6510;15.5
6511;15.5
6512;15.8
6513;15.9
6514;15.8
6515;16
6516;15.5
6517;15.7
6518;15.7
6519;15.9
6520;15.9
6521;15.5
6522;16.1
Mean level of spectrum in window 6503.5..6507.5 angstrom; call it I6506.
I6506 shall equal 16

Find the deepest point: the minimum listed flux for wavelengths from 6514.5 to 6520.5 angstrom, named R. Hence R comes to 15.5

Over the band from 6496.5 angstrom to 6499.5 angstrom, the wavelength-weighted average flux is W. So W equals 14.6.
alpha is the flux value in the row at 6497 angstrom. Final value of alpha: 14.3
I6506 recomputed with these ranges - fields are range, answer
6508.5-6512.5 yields 15.6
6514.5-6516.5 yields 15.8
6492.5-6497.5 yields 13.8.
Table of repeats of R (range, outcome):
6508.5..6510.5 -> 15.4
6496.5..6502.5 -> 14.3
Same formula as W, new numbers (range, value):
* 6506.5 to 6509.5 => 15.7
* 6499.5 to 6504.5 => 15.7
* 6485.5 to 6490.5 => 15.7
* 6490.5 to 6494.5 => 14.8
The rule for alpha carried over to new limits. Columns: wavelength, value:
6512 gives 15.8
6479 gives 15.5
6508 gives 16.2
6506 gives 16.2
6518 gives 15.7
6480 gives 16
